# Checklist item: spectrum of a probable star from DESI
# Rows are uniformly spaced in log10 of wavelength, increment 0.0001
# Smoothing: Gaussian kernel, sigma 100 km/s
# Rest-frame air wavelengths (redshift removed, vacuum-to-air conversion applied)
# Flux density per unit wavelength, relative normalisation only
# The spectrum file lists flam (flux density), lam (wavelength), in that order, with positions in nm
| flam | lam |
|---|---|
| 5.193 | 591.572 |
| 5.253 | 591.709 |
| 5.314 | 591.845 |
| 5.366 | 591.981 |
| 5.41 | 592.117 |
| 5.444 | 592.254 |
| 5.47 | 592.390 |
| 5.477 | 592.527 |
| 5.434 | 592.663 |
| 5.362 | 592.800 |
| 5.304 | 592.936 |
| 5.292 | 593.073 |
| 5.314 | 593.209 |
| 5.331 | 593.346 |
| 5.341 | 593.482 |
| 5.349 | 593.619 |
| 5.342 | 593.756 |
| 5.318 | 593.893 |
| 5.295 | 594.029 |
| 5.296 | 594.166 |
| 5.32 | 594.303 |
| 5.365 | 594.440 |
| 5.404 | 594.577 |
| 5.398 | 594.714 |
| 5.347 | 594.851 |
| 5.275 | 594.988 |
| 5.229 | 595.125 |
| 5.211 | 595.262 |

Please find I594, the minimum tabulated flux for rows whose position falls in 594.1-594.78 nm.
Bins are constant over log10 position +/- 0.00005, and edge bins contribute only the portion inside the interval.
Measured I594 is 5.296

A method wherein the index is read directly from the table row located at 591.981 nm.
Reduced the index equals 5.366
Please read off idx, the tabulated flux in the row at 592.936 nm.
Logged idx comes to 5.304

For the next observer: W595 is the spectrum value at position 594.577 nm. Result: 5.404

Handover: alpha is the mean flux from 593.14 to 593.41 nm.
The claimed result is 5.33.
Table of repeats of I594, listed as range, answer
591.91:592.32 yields 5.366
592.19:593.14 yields 5.292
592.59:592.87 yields 5.362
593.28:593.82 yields 5.331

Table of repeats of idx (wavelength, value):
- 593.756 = 5.342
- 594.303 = 5.32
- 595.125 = 5.229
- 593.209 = 5.314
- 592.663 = 5.434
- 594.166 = 5.296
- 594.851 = 5.347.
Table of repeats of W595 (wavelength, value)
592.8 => 5.362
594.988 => 5.275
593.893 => 5.318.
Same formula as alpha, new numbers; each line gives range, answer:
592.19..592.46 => 5.45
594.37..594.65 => 5.38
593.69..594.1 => 5.32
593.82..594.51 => 5.32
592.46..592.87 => 5.43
